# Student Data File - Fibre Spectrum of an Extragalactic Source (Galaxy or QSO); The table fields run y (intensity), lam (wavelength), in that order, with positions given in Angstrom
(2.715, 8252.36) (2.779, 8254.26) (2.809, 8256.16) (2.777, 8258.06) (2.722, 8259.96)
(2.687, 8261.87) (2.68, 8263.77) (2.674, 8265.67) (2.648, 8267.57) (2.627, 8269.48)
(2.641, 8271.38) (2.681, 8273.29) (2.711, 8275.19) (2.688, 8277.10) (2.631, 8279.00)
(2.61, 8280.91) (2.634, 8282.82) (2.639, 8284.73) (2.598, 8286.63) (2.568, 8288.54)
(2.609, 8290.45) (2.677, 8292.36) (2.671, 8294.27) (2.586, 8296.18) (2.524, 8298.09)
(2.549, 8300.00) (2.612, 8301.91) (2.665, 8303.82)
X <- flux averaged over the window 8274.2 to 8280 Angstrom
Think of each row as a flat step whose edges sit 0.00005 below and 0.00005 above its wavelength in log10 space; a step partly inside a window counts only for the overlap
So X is 2.68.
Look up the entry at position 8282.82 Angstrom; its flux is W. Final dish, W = 2.634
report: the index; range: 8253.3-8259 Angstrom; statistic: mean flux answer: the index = 2.79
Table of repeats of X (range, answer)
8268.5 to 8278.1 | 2.67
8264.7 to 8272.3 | 2.65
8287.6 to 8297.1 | 2.62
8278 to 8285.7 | 2.63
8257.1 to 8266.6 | 2.71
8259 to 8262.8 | 2.7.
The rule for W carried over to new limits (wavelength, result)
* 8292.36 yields 2.677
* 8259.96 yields 2.722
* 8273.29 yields 2.681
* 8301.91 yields 2.612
